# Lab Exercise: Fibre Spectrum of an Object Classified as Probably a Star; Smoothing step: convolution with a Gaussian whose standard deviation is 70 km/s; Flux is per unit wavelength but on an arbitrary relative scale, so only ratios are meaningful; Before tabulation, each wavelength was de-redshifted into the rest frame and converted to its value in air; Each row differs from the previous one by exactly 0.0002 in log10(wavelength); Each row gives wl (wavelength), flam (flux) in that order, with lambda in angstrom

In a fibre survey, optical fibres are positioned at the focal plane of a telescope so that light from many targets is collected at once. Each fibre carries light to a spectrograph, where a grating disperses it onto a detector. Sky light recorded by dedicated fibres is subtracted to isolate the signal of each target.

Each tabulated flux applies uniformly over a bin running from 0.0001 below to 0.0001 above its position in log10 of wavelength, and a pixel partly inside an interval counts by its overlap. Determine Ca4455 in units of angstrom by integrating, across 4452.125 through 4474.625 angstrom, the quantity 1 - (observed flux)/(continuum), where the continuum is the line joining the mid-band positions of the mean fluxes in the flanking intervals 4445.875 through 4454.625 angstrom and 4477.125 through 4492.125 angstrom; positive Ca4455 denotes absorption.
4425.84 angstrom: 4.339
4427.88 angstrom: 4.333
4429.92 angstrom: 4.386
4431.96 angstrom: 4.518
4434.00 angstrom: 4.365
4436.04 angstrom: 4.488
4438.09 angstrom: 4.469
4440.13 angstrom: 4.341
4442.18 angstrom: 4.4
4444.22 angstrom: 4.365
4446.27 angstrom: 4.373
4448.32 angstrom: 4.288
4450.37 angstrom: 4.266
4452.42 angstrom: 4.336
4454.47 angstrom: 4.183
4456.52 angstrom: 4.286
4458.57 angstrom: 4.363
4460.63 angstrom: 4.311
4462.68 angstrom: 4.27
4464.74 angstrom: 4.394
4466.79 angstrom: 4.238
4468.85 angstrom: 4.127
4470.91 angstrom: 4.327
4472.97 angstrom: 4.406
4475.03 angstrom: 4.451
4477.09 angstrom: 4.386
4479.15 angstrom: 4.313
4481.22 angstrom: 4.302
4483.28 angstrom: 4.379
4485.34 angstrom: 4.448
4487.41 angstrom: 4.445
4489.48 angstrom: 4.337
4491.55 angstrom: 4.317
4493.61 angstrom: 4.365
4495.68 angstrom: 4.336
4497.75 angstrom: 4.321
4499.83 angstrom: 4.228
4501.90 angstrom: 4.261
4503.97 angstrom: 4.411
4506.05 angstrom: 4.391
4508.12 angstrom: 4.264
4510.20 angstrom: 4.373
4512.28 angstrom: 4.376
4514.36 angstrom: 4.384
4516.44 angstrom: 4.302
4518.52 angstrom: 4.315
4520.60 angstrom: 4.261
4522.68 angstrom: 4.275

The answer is 0.12 angstrom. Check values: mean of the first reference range 4.29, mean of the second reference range 4.36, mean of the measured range 4.3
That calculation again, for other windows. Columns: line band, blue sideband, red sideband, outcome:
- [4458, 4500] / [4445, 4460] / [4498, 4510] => -0.3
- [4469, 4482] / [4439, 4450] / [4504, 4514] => 0.0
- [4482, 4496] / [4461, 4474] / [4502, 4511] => -0.2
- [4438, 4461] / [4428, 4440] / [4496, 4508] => 0.4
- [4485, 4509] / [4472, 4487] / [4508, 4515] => 0.2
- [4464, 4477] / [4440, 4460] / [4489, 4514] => 0.0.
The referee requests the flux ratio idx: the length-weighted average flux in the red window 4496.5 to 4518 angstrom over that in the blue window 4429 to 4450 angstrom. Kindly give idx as 1.0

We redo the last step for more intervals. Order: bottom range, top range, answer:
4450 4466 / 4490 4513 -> 1.01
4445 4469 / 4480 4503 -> 1.01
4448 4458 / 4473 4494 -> 1.02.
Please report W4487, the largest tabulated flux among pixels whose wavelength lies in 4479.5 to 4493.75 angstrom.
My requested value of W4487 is 4.448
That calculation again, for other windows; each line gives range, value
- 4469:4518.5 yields 4.451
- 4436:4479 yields 4.488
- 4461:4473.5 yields 4.406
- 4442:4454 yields 4.4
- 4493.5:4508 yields 4.411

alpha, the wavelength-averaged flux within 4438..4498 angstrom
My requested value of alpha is 4.34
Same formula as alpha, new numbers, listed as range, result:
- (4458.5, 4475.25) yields 4.31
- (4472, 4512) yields 4.35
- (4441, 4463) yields 4.31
